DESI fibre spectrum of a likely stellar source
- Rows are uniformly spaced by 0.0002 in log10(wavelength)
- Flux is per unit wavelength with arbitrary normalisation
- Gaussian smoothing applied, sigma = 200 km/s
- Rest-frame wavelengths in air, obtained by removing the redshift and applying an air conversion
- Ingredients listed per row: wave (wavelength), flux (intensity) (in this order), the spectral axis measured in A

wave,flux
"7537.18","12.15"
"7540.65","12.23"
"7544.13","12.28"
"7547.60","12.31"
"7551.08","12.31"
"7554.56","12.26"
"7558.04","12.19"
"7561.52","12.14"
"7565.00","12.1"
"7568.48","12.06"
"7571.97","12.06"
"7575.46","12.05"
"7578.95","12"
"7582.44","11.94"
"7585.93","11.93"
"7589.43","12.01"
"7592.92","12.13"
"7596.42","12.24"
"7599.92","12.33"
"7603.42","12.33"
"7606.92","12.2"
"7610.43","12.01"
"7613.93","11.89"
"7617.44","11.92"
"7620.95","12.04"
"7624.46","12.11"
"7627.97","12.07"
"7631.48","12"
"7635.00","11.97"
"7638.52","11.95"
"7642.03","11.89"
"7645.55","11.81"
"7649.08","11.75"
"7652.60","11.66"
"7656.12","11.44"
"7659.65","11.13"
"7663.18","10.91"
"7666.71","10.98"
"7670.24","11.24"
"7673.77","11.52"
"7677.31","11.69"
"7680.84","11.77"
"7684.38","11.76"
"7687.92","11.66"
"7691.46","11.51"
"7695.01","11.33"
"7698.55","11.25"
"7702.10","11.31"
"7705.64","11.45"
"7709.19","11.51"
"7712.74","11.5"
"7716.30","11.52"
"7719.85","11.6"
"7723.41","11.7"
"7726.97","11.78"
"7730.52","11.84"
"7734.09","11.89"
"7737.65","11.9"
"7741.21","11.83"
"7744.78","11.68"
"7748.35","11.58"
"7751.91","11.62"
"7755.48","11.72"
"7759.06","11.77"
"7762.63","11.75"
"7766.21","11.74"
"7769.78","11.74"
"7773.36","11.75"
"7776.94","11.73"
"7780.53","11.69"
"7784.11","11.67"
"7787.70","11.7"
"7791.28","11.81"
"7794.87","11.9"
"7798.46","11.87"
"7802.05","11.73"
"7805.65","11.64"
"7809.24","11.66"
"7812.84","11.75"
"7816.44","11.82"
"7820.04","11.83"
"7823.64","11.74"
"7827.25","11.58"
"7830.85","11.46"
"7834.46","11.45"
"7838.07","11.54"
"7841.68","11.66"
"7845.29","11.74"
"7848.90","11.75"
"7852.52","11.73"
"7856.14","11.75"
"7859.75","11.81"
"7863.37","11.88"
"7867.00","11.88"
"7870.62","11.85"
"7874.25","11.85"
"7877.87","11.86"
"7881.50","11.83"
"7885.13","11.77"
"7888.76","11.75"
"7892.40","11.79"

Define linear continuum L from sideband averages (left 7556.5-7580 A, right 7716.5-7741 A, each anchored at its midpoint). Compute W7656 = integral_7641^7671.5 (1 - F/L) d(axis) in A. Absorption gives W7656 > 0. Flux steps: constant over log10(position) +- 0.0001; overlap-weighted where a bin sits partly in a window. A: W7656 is 1.3 A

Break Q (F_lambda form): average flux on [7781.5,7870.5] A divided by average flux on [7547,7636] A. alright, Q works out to 0.97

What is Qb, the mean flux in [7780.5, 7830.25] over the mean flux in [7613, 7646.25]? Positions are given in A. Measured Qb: 0.98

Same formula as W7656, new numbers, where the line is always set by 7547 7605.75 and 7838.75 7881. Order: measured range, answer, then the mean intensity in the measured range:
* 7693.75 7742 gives 1.5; 11.6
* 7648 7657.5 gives 0.3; 11.6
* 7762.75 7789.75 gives 0.4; 11.7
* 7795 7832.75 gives 0.4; 11.7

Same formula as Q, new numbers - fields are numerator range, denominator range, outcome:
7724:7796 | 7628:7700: 1.02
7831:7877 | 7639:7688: 1.02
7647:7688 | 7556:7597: 0.95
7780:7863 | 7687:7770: 1.01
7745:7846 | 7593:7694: 0.99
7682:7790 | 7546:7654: 0.97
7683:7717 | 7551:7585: 0.95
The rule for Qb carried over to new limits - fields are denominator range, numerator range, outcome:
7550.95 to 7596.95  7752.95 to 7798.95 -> 0.97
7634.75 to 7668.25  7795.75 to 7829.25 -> 1.02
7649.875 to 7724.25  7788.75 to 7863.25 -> 1.02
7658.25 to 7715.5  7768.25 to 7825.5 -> 1.03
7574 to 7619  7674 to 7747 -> 0.96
